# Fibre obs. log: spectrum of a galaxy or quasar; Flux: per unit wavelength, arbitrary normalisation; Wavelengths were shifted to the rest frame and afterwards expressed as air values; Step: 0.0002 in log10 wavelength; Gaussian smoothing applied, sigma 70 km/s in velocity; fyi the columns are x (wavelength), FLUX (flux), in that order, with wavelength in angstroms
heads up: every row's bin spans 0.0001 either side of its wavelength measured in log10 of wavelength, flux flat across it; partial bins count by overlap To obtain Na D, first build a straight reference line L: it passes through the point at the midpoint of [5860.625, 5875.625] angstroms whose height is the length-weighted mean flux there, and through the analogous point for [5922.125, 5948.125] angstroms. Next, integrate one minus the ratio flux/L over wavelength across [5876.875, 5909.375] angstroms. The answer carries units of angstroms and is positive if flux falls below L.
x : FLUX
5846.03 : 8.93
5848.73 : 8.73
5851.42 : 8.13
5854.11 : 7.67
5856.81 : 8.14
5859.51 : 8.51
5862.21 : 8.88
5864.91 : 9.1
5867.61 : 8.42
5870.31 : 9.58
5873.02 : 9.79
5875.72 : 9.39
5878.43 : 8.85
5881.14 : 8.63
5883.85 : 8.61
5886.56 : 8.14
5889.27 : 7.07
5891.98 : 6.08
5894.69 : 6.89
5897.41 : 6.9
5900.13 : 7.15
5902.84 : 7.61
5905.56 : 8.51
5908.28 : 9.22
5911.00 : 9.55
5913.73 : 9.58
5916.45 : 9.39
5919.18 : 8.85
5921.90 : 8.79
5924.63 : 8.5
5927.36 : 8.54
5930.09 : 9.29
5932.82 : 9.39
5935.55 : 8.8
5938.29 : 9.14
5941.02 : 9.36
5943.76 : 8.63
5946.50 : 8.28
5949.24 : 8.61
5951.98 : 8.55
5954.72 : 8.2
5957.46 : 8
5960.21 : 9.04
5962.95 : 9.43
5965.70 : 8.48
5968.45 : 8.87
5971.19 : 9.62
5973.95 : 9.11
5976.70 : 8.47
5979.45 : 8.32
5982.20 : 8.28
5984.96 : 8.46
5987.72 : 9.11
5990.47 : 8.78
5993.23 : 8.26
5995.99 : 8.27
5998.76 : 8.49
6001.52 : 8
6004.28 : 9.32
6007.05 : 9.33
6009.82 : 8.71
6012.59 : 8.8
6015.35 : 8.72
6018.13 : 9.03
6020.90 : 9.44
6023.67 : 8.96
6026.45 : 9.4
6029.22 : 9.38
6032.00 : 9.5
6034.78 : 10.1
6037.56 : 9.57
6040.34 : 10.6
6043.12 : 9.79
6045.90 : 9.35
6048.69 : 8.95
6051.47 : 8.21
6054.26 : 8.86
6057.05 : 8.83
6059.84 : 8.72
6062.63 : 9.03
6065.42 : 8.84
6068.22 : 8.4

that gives 4.5 angstroms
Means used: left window 9.17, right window 8.87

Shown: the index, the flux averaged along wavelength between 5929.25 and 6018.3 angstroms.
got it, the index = 8.75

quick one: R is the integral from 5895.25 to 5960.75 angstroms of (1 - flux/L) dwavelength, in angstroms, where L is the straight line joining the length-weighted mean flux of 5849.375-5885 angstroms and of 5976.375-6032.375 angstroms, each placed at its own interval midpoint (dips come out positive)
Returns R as 1.03 angstroms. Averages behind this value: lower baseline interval 8.75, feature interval 8.63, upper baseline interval 8.81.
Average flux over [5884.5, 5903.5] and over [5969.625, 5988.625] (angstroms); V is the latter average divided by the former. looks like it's 1.22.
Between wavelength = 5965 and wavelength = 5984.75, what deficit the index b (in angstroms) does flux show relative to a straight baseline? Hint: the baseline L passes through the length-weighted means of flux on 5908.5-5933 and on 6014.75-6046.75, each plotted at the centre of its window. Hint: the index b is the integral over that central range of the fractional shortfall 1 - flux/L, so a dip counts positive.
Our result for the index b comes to 1.2 angstroms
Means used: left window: 9.09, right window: 9.51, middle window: 8.73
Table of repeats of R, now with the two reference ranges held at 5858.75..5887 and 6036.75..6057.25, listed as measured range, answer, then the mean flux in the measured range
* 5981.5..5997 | 1.1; 8.54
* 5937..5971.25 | 1.3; 8.75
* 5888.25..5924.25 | 3.4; 8.14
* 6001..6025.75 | 0.7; 8.97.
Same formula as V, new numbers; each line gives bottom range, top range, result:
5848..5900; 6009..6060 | 1.12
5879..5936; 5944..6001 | 1.03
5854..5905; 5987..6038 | 1.10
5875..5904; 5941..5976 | 1.13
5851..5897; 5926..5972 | 1.06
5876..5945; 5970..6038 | 1.05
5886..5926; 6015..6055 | 1.15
